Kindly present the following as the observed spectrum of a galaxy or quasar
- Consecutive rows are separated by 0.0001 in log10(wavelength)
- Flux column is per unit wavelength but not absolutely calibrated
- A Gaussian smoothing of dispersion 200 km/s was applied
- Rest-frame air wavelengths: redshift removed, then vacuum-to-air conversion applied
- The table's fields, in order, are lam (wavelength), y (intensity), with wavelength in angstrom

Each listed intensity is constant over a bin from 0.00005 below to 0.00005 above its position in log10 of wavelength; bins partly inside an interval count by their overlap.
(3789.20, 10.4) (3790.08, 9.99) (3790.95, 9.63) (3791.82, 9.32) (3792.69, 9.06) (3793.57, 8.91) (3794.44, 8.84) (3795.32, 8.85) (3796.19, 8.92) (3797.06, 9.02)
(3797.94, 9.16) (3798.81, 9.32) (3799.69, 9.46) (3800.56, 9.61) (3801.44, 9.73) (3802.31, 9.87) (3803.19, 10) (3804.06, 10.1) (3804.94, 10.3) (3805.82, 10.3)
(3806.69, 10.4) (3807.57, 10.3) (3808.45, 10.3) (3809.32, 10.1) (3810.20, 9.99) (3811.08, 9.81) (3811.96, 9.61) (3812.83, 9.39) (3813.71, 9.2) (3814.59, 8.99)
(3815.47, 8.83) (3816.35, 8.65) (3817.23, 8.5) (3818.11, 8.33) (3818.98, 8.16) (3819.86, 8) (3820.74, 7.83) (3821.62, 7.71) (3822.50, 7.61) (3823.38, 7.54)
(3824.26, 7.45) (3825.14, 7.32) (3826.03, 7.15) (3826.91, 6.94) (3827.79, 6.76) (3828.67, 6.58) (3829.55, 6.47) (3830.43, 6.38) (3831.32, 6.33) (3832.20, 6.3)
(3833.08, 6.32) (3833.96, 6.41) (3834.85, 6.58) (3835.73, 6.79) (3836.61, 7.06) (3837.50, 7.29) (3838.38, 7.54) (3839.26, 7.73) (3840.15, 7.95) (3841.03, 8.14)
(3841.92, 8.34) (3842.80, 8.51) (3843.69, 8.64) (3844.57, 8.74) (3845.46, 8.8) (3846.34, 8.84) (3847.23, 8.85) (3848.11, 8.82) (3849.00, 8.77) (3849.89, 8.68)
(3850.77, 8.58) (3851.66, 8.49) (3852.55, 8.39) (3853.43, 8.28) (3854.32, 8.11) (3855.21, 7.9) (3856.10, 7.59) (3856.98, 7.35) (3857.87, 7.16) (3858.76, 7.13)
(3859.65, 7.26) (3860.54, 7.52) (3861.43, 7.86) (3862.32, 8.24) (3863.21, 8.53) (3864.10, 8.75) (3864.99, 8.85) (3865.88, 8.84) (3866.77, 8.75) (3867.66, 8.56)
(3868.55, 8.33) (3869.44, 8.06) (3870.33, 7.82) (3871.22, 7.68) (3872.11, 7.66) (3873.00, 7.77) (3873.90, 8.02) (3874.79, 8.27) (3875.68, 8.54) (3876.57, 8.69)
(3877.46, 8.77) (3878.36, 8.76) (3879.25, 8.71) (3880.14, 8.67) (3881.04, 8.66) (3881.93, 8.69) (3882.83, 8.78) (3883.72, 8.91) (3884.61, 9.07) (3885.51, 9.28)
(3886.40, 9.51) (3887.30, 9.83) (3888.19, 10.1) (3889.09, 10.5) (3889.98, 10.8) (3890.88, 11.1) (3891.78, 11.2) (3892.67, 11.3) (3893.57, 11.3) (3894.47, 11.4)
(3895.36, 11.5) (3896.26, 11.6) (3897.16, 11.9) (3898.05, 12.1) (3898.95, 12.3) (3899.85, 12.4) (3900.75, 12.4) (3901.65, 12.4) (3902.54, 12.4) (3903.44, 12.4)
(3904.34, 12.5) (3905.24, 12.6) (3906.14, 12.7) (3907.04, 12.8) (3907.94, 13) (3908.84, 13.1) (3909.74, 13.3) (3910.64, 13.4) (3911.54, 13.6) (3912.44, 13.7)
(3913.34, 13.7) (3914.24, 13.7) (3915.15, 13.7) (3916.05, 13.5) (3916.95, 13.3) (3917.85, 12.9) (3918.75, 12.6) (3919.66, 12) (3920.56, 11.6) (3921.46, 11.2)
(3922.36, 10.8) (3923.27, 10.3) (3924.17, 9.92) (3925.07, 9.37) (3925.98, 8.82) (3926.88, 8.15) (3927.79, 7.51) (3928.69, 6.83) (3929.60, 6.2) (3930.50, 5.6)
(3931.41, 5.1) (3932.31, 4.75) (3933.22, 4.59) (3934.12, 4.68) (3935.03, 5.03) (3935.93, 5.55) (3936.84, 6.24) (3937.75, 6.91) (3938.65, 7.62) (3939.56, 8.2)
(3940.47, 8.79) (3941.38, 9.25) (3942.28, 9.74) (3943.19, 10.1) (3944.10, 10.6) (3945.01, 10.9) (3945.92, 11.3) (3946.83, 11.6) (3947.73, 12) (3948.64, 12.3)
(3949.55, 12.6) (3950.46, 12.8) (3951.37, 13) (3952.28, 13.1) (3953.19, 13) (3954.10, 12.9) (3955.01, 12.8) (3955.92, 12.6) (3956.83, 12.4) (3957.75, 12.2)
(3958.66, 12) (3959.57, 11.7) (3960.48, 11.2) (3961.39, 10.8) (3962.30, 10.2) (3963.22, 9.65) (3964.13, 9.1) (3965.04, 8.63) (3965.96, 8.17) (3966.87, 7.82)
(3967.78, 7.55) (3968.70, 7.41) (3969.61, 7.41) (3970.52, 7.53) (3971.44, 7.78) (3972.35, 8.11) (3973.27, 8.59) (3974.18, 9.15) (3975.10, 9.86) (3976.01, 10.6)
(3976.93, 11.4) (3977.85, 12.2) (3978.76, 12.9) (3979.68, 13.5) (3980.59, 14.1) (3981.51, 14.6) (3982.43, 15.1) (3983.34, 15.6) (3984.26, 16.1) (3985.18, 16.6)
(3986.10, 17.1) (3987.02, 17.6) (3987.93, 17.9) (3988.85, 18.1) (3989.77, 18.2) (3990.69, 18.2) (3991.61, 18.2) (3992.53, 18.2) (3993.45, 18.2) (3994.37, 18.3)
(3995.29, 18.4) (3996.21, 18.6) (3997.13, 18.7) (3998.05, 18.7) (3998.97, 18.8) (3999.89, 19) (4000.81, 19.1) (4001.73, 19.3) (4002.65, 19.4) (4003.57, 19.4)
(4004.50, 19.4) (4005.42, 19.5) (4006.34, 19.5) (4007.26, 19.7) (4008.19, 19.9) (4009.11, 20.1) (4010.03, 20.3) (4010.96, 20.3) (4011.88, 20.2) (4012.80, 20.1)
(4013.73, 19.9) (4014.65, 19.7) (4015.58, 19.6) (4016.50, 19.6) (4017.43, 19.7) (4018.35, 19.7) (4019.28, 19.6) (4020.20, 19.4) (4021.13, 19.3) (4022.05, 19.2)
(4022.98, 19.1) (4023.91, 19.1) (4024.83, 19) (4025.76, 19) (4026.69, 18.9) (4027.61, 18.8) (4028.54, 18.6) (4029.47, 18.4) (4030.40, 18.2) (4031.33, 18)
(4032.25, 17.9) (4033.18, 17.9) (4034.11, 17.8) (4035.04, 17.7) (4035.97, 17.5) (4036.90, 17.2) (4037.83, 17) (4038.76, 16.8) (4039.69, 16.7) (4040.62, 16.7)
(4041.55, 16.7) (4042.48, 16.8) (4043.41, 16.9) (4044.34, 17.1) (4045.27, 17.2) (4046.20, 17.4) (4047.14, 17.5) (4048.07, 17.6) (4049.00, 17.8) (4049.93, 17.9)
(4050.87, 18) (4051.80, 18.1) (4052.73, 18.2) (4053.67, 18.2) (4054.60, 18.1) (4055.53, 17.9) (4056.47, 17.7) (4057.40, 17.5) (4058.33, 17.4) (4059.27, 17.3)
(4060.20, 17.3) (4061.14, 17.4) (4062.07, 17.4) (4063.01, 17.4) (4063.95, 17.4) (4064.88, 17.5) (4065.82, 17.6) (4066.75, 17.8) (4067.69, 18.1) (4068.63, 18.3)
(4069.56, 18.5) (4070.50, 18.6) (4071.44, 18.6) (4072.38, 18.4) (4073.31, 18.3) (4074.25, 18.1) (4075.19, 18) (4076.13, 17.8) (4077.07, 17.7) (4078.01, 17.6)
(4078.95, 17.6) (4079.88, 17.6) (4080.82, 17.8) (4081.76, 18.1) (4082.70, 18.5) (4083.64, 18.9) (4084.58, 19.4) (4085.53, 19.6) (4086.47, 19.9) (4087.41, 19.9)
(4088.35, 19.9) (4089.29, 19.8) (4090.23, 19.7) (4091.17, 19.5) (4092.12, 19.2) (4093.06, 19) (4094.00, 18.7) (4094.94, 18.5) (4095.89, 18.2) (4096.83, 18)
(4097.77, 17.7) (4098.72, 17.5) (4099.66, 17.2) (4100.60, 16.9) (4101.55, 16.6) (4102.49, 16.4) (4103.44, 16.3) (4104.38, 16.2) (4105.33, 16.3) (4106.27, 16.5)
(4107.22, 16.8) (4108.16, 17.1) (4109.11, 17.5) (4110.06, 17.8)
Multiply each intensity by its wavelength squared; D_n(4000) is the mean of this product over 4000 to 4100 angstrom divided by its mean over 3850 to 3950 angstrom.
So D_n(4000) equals 2.0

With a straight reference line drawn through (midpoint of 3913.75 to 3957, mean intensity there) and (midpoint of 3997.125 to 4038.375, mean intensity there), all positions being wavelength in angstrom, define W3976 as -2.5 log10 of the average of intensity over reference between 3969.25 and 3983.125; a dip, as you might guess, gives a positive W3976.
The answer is 0.31 mag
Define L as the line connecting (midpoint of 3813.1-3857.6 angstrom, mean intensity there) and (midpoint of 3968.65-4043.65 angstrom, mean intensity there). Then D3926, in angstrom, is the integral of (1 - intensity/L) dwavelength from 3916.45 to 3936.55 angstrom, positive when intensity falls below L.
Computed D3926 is 6.6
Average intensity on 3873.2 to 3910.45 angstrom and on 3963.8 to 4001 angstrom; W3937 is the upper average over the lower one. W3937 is 1.30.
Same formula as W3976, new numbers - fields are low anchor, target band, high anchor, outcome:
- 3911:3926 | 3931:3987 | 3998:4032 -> 0.41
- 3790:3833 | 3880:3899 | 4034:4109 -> 0.11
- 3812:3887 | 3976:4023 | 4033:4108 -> -0.22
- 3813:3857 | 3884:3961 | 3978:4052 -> 0.17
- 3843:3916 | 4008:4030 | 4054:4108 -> -0.25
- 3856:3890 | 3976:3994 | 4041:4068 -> -0.13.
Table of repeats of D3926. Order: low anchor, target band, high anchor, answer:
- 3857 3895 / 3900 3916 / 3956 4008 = -3.82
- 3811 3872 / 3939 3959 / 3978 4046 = 4.00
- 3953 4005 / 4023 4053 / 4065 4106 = -2.83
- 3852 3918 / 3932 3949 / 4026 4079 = 5.75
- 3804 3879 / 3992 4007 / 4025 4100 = -3.63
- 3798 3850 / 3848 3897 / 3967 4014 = 7.91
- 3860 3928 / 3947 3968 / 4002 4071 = 4.01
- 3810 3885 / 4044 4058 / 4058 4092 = -0.42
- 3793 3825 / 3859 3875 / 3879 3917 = 3.85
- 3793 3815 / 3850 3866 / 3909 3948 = 2.69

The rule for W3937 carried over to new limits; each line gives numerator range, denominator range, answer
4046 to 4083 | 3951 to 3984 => 1.62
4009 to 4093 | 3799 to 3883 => 2.21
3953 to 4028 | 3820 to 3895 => 1.89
